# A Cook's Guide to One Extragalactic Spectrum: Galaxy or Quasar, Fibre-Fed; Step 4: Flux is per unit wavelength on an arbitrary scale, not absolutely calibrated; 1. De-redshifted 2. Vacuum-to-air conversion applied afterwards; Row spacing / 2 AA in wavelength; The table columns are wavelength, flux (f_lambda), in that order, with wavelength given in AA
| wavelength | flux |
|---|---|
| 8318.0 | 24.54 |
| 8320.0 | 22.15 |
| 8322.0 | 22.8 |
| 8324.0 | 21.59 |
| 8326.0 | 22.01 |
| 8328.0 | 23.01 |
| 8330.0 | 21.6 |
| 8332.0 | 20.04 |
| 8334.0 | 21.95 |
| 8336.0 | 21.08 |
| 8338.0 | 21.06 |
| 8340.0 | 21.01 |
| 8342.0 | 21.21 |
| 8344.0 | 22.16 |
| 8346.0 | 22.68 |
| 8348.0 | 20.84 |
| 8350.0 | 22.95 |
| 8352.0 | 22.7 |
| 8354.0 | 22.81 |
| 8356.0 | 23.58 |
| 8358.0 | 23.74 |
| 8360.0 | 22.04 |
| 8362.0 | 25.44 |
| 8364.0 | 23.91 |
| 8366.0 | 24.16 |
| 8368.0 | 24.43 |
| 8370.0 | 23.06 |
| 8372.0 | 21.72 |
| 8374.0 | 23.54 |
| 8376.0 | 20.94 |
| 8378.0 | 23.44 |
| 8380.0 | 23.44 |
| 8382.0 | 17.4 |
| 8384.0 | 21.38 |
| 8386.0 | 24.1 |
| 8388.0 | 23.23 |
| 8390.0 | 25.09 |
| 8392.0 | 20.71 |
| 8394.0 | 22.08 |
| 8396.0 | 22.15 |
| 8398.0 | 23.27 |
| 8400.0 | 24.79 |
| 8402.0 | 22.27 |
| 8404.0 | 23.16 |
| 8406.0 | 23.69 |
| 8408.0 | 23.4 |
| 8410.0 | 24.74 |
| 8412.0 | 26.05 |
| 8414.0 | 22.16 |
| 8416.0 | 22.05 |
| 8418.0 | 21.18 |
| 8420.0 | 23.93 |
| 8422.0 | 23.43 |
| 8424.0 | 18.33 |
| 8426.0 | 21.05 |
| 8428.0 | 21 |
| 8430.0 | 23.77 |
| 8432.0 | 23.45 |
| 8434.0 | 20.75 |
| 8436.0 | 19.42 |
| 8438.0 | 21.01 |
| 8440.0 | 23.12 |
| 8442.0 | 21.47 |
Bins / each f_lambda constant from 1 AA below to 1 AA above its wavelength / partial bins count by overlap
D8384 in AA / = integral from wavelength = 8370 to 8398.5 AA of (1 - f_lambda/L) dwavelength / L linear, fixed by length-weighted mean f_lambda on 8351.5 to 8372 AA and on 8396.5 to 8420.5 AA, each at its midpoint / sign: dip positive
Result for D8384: 1.3 AA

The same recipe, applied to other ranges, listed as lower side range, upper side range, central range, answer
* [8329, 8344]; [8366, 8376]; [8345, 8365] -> -0.8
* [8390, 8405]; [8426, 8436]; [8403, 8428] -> -0.5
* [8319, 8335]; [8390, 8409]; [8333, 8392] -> -0.4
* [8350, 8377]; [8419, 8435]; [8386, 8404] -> -0.3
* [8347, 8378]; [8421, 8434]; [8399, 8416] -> -1.2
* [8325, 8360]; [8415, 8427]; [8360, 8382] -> -1.2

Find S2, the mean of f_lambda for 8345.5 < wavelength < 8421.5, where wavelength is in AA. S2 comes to 23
